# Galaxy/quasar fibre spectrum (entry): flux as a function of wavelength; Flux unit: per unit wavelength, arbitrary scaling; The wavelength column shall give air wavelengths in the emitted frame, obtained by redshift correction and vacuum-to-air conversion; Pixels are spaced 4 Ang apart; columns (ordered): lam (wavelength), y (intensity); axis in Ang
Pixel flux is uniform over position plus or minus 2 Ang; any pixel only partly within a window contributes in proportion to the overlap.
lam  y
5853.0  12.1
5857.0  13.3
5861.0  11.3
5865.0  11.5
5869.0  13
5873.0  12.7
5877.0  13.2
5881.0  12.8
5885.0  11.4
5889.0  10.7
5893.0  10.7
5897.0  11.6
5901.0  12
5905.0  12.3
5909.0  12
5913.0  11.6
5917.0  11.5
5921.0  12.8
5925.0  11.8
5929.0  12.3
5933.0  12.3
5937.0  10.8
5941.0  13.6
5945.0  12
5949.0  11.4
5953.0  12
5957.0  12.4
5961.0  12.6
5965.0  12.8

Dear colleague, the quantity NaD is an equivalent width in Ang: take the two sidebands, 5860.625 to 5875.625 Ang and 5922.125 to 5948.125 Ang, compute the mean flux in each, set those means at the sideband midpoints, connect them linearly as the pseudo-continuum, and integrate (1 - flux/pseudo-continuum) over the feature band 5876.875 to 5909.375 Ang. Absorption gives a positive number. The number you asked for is 1.2 Ang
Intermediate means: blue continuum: 12.3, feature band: 11.8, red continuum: 12.1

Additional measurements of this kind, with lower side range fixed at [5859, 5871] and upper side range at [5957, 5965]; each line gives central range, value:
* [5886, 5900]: 1.19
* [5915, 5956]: 1.20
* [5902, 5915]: 0.28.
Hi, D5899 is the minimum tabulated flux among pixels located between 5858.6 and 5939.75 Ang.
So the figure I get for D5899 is 10.7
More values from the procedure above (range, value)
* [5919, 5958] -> 10.8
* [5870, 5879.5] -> 12.7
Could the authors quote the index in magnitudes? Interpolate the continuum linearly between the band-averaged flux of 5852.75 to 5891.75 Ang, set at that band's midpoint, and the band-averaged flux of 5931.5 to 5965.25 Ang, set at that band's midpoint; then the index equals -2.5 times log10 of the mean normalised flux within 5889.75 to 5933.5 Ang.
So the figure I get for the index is 0.03 mag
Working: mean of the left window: 12.2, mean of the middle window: 11.9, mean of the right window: 12.2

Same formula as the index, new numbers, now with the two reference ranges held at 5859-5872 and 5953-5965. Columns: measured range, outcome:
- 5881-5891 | 0.06 mag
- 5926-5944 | 0.01 mag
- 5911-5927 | 0.03 mag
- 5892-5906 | 0.04 mag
